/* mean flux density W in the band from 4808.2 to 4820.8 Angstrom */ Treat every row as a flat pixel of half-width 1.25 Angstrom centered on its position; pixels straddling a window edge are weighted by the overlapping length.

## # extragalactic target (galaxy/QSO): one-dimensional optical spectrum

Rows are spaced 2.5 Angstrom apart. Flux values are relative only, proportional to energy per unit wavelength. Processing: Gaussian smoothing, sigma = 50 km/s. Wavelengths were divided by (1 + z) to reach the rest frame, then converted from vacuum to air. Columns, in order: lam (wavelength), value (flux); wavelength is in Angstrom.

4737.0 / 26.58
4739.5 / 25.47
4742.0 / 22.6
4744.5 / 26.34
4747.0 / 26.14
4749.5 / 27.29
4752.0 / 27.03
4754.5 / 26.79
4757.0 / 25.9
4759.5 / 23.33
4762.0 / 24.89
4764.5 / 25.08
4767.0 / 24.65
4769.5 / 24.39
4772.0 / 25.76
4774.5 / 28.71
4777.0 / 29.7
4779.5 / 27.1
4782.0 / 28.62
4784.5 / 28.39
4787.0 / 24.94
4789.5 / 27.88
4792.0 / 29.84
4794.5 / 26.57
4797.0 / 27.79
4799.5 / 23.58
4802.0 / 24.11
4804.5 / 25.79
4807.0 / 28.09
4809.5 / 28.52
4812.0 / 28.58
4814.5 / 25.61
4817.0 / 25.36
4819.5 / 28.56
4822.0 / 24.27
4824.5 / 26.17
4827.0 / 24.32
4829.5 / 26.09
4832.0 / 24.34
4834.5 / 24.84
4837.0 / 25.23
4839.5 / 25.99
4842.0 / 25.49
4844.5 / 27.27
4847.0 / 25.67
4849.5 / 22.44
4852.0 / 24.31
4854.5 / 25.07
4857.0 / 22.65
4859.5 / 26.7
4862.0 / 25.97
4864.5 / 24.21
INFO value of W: 27.3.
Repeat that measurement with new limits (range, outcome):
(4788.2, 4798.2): 28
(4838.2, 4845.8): 26.2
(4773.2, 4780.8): 28.5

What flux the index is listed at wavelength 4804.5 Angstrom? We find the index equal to 25.79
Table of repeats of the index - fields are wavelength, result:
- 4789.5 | 27.88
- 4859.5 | 26.7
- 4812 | 28.58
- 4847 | 25.67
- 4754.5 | 26.79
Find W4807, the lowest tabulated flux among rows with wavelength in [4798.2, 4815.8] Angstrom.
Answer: 23.58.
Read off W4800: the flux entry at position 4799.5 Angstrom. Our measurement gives 23.58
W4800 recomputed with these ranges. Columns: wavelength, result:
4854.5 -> 25.07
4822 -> 24.27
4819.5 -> 28.56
